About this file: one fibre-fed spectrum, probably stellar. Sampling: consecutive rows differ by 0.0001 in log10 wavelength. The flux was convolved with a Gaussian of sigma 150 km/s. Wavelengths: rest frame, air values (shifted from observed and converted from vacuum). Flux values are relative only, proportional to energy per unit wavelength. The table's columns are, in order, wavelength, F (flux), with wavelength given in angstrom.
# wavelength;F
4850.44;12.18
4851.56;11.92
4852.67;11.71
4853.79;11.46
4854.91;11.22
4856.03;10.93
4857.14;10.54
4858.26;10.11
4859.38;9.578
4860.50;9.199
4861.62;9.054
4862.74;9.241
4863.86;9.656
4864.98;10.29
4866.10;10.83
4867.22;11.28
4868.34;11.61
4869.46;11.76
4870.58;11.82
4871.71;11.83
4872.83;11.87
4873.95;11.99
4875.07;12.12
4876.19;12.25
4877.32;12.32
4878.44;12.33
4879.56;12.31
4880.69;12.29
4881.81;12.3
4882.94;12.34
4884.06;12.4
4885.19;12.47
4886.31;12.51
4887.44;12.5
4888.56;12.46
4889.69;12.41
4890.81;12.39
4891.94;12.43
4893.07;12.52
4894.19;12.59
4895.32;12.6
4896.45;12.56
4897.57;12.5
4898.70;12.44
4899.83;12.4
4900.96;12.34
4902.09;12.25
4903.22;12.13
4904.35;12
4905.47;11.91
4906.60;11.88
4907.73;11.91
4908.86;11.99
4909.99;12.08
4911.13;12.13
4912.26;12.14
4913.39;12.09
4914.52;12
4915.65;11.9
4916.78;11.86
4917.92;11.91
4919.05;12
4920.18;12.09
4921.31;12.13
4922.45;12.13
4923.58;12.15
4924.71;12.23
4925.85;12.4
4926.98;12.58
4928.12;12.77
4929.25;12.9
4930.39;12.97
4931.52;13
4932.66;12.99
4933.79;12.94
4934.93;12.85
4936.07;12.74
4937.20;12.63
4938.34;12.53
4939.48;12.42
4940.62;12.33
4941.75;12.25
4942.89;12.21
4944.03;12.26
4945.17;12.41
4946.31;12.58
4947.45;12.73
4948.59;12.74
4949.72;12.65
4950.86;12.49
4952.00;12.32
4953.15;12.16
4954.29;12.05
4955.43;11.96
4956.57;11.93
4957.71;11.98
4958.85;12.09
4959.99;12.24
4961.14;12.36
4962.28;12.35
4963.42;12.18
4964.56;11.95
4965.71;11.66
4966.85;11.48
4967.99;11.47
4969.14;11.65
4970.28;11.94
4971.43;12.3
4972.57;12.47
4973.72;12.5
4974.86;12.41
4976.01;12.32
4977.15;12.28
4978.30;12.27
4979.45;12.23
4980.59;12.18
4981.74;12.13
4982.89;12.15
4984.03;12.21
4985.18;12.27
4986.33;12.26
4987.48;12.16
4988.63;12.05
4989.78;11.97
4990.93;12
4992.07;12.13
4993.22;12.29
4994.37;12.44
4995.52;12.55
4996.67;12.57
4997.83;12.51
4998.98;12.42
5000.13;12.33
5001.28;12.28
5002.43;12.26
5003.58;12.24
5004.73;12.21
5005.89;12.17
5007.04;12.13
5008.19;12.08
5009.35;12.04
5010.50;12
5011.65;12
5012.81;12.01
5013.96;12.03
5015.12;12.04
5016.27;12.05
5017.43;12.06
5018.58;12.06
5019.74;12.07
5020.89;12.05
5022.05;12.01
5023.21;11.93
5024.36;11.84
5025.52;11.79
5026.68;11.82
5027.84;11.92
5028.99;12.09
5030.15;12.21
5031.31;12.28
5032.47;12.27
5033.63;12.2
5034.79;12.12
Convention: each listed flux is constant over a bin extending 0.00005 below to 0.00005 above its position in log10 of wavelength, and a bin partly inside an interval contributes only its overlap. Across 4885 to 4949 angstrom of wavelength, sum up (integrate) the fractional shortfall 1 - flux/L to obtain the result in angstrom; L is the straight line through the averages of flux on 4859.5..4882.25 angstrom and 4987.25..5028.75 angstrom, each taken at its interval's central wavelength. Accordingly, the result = -4.5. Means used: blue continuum 11.3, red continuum 12.1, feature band 12.4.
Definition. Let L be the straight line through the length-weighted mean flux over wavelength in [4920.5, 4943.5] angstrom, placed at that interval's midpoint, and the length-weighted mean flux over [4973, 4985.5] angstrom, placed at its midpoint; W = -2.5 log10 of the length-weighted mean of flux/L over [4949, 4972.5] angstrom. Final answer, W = 0.027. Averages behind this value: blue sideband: 12.6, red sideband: 12.3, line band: 12.1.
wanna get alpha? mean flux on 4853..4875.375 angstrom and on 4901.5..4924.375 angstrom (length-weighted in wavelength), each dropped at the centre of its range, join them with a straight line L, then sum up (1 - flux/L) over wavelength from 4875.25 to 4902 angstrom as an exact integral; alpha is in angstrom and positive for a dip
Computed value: -2.3 angstrom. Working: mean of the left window 10.8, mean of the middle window 12.4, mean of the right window 12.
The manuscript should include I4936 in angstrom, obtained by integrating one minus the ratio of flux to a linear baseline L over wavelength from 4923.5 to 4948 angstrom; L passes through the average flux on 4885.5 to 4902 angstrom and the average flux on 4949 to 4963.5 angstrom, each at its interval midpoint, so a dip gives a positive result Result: -0.58 angstrom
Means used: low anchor 12.5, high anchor 12.2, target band 12.6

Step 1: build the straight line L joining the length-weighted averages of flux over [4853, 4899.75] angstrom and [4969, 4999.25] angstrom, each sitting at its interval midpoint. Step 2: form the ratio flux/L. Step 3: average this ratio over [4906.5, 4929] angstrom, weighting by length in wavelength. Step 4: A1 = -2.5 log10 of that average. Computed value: -0.02 mag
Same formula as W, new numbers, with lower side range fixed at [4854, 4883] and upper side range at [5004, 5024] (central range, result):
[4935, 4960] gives -0.06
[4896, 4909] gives -0.08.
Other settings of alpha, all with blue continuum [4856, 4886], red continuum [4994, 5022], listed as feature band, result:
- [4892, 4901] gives -0.8 angstrom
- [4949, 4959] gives -0.3 angstrom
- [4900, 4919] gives -0.8 angstrom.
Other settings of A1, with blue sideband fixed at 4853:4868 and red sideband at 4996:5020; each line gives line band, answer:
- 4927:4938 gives -0.15 mag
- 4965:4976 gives -0.03 mag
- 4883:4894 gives -0.17 mag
